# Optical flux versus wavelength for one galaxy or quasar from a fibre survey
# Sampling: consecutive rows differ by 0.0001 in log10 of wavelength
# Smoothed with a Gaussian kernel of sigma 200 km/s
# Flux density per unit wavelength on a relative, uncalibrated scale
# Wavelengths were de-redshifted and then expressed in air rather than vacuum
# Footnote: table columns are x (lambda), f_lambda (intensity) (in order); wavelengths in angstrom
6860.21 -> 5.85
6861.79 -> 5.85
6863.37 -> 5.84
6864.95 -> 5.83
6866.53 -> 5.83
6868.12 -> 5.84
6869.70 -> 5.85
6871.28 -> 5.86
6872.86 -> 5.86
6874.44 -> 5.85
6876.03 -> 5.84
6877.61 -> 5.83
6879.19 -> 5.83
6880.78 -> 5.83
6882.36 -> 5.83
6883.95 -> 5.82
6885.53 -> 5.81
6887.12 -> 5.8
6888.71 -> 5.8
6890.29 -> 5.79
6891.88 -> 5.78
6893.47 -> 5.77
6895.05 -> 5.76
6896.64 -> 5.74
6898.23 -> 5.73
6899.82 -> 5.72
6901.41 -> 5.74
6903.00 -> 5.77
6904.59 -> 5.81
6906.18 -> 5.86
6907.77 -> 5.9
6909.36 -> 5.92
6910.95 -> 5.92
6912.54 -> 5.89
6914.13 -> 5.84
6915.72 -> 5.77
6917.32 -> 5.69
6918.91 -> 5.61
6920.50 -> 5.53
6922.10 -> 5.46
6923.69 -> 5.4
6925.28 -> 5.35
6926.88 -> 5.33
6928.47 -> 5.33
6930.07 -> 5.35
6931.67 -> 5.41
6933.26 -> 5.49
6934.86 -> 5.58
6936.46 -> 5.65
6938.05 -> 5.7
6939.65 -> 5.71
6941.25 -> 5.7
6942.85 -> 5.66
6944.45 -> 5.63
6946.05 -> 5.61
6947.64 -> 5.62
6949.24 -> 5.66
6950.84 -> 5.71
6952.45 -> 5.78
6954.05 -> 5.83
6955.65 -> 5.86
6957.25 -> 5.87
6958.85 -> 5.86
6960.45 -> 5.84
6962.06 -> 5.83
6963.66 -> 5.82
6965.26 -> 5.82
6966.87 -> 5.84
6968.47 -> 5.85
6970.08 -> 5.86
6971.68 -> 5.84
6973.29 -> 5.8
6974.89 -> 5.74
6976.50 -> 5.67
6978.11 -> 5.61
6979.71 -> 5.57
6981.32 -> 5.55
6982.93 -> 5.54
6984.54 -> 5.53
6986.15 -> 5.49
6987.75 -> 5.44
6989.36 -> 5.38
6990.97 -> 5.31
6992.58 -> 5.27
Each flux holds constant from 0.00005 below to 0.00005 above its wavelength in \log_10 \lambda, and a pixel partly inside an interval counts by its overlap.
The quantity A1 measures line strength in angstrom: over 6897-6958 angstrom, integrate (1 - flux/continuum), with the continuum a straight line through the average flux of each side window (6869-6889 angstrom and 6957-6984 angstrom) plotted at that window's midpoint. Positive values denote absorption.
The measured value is 1.3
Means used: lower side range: 5.83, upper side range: 5.75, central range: 5.67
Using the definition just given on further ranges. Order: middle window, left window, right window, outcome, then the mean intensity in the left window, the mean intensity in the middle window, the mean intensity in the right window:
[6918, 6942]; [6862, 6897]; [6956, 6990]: 1.0 angstrom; 5.82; 5.51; 5.71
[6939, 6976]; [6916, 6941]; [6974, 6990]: -1.6 angstrom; 5.51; 5.77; 5.56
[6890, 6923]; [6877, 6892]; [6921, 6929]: -1.1 angstrom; 5.81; 5.76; 5.38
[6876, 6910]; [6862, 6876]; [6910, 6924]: -0.2 angstrom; 5.84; 5.8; 5.69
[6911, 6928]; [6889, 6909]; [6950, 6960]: 0.6 angstrom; 5.78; 5.6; 5.82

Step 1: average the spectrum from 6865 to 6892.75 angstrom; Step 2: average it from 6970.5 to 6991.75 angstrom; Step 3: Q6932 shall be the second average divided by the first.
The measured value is 0.96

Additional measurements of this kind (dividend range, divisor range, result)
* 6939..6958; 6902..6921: 0.99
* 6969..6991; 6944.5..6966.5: 0.97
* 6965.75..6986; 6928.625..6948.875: 1.02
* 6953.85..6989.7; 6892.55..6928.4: 1.00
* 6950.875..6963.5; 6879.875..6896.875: 1.01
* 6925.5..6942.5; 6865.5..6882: 0.95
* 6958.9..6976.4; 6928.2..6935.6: 1.07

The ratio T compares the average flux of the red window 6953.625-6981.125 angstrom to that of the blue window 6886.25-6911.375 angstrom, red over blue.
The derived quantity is 1.0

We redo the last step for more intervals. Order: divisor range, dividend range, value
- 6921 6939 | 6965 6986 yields 1.04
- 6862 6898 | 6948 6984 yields 0.99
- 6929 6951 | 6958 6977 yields 1.04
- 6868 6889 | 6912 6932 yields 0.95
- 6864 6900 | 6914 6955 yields 0.96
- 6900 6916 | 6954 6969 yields 1.00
